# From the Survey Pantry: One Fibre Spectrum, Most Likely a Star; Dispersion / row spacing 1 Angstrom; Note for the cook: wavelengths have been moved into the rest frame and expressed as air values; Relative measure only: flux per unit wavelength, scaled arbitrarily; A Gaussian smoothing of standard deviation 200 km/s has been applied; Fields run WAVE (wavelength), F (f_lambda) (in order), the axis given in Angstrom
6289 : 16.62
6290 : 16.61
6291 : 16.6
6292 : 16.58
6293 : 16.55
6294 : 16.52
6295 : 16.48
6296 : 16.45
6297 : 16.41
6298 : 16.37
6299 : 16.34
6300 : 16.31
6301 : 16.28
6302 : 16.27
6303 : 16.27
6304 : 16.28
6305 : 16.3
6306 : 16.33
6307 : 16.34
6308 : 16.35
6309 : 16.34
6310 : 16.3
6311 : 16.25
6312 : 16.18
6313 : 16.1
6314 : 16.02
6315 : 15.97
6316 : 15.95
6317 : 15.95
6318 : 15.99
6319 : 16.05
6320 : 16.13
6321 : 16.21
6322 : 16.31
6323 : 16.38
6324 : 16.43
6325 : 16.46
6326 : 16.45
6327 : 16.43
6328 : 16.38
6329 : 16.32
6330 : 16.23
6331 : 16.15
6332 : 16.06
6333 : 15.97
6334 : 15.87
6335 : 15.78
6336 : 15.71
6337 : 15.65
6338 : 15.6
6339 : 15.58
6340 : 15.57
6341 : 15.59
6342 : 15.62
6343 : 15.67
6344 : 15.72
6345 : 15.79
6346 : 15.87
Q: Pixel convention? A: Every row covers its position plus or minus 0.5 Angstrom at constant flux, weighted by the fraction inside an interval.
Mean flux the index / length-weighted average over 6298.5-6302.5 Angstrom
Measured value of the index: 16.3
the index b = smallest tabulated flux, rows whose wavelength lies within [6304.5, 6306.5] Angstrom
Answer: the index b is 16.3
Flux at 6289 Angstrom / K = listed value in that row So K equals 16.62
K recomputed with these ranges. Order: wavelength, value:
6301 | 16.28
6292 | 16.58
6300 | 16.31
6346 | 15.87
